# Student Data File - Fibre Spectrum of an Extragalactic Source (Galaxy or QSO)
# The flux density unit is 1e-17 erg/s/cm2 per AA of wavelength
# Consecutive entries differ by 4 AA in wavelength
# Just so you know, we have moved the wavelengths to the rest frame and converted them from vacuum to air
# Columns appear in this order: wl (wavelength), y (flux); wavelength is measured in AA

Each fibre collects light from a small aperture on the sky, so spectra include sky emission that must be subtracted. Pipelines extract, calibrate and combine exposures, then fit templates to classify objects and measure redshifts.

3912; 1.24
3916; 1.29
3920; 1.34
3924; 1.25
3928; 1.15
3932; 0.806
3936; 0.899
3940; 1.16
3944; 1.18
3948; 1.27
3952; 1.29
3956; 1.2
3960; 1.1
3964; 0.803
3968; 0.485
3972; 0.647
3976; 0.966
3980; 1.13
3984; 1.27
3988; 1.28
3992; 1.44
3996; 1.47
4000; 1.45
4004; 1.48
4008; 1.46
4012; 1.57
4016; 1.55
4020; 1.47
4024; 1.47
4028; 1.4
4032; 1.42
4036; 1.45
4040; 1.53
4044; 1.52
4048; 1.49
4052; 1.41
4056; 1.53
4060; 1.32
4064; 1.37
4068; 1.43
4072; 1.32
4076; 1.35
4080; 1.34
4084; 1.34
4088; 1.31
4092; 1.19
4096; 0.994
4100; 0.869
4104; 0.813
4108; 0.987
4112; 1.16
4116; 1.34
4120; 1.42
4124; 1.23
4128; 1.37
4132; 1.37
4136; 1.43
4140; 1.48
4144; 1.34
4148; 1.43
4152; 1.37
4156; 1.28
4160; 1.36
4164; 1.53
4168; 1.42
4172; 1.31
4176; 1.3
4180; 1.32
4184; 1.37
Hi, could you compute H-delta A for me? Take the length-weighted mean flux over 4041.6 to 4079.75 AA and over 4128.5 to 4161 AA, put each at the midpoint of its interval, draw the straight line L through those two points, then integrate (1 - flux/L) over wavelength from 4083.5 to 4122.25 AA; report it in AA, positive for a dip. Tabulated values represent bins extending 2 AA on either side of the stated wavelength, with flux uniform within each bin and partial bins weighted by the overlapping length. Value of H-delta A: 7.3 AA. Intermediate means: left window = 1.41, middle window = 1.14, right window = 1.38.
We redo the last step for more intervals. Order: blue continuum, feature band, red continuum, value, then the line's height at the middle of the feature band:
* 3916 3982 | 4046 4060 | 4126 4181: -2.72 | 1.22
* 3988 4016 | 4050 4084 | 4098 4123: -3.57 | 1.25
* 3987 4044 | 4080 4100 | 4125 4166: 3.32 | 1.42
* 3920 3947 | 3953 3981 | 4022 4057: 7.00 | 1.22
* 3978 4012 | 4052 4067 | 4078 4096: -1.27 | 1.3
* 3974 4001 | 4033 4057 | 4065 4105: -4.75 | 1.24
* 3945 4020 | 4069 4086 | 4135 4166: -0.26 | 1.32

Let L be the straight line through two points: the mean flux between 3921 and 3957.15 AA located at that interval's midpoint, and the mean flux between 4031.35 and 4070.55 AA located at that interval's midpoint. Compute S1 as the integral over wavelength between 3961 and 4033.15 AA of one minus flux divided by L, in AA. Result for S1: 2.6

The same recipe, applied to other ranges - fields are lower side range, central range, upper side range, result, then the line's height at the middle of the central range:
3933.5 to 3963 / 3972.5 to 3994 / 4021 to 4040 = 1.6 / 1.27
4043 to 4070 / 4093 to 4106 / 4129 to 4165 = 4.6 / 1.42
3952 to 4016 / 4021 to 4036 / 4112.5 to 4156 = -2.3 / 1.25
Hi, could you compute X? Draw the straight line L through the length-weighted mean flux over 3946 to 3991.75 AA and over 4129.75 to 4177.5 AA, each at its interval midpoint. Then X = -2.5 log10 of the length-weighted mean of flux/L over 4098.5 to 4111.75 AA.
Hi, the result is 0.37 mag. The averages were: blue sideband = 1.06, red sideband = 1.39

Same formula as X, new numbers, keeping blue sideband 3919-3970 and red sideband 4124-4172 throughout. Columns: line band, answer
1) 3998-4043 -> -0.239 mag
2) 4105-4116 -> 0.207 mag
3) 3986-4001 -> -0.225 mag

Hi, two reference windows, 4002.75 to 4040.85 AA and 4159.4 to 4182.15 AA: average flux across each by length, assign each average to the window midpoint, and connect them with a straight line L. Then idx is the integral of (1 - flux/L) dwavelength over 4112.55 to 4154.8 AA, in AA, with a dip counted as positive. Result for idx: 0.9 AA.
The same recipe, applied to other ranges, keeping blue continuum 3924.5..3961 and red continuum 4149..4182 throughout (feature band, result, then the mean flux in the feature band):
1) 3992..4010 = -4.2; 1.46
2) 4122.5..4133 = 0.0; 1.32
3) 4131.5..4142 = -0.8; 1.43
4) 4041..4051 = -2.1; 1.5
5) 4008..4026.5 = -4.7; 1.51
